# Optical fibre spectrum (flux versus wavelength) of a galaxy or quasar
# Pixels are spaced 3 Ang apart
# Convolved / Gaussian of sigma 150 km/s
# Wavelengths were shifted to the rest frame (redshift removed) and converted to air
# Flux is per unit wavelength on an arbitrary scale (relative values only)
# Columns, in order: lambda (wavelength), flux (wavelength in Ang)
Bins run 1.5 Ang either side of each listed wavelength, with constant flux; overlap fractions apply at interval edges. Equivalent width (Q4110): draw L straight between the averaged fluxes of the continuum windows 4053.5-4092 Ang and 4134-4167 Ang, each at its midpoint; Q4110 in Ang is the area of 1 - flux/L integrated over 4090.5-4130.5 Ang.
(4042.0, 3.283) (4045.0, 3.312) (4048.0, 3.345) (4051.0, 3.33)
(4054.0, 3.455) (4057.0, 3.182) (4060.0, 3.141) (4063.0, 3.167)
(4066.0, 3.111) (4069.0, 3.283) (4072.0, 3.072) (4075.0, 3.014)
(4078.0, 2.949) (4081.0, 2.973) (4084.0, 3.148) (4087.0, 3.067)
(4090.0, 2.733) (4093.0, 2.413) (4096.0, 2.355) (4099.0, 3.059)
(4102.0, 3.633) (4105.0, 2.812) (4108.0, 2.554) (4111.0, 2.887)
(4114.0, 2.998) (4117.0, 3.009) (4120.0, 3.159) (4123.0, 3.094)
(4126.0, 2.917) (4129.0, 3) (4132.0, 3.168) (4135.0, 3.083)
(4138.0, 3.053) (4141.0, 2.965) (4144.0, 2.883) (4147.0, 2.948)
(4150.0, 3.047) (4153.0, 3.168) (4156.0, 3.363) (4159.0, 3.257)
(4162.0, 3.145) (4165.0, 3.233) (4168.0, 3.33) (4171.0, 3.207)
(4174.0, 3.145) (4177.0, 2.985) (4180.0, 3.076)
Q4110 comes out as 2.38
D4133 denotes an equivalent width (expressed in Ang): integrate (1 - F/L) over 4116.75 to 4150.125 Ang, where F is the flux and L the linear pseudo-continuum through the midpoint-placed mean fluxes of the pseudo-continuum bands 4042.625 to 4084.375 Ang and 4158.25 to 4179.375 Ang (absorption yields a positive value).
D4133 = 1.6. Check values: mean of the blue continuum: 3.18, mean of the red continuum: 3.18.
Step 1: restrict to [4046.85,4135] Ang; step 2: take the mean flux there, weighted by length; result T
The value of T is 3.04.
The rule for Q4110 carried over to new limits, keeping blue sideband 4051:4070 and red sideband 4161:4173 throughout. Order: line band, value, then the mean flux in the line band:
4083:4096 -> 1.8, 2.77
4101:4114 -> 1.1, 2.95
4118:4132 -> 0.8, 3.05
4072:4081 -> 0.7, 3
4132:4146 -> 0.9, 3.01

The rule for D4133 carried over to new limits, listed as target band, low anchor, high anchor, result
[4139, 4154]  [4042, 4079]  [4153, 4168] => 1.13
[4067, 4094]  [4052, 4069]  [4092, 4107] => 0.56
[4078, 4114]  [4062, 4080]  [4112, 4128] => 2.08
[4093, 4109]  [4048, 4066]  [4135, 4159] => 1.59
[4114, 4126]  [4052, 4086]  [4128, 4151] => -0.01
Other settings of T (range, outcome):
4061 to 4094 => 3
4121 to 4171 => 3.11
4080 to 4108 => 2.89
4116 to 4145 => 3.04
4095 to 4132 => 2.97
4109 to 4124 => 3.01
